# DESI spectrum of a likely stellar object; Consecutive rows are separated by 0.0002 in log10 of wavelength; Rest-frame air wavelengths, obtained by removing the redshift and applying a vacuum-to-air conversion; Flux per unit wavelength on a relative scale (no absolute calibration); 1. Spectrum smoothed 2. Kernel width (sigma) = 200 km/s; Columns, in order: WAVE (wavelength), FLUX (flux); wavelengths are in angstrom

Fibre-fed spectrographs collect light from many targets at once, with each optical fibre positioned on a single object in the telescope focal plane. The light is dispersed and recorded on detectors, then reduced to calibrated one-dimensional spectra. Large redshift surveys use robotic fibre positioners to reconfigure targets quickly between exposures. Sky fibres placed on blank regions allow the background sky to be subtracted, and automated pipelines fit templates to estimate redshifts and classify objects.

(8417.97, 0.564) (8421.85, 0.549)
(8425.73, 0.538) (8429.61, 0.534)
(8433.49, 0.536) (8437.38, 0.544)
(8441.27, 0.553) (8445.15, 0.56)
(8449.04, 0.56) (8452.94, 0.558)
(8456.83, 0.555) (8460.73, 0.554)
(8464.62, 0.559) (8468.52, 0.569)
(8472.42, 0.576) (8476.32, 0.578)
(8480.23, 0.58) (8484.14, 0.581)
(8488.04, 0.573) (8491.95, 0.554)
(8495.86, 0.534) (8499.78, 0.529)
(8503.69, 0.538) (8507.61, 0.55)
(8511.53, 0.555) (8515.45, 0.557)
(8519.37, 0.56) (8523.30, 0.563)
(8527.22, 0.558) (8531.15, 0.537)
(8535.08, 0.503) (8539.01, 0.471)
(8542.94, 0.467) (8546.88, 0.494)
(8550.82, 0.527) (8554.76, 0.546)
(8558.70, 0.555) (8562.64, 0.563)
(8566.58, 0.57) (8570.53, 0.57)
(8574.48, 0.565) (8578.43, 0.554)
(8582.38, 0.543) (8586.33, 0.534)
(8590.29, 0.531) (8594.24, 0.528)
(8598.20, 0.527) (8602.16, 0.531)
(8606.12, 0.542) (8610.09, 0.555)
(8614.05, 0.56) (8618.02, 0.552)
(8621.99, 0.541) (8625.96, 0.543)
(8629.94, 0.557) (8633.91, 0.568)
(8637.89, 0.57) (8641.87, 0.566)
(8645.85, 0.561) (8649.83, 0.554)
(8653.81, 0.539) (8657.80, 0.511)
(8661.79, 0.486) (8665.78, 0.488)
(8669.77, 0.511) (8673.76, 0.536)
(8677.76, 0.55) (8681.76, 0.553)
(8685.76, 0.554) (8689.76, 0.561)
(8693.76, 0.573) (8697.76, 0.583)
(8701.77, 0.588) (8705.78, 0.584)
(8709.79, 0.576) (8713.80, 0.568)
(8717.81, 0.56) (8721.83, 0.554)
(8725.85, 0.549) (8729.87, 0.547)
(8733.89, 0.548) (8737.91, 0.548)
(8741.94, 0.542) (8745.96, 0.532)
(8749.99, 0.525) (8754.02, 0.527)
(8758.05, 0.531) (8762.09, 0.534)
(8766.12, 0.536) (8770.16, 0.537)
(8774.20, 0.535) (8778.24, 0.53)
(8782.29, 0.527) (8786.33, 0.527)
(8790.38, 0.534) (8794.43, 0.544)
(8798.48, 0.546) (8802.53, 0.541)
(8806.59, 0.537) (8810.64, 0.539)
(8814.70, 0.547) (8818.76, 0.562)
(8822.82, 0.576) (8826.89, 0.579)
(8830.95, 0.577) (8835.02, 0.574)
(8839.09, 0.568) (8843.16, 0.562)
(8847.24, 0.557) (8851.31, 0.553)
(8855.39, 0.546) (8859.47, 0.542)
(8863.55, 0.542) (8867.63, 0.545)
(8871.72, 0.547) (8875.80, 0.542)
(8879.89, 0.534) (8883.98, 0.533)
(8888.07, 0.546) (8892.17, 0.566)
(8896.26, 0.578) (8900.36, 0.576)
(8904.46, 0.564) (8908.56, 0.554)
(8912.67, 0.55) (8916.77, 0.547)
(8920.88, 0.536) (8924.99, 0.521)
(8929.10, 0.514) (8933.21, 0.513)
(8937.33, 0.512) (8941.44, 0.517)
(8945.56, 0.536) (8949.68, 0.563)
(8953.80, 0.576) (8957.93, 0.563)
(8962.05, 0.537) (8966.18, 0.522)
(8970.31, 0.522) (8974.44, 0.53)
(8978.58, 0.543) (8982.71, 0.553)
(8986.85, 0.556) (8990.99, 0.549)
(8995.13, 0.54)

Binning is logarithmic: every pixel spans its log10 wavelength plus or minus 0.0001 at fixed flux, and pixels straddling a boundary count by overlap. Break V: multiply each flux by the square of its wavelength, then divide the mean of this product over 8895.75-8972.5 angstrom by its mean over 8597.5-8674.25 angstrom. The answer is 1.07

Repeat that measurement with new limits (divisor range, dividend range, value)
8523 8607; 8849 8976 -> 1.10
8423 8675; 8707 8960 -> 1.07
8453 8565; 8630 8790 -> 1.05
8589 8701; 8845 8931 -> 1.06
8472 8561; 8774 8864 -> 1.09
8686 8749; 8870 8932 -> 1.02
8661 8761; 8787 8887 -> 1.04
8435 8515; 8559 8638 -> 1.01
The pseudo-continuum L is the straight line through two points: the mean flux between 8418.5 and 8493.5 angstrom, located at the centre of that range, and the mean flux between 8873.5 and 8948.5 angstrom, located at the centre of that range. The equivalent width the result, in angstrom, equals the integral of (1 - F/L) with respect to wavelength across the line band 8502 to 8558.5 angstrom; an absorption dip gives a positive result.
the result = 2.5 angstrom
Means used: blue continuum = 0.559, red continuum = 0.541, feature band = 0.531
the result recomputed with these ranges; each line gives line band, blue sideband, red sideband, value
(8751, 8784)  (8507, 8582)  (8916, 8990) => 0.4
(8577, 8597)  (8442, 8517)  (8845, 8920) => 0.7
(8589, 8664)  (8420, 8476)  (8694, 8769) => 1.3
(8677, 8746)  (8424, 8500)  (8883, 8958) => -1.2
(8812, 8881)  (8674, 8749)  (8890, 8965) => -0.7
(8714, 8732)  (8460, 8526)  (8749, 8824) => -0.4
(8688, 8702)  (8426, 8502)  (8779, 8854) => -0.5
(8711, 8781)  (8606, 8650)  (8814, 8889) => 1.7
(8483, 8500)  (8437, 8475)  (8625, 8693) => 0.0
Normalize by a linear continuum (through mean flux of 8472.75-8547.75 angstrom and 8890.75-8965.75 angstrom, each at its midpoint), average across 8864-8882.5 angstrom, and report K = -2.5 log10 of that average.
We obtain 0.01 mag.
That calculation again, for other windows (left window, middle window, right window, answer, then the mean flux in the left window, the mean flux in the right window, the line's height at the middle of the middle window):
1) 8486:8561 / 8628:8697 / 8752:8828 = -0.012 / 0.535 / 0.541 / 0.538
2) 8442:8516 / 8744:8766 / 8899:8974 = 0.034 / 0.559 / 0.54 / 0.547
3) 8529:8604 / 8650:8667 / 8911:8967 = 0.045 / 0.533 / 0.537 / 0.533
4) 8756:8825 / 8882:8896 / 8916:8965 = -0.030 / 0.54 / 0.536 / 0.537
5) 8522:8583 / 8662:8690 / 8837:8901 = 0.022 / 0.536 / 0.552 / 0.542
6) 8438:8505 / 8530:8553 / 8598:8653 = 0.118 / 0.559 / 0.553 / 0.556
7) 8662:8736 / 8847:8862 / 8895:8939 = -0.007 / 0.553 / 0.542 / 0.545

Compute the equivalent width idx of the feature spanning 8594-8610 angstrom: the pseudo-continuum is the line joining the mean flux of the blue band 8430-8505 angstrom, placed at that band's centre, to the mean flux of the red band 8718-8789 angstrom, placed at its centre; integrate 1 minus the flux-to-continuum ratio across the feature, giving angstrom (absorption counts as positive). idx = 0.37 angstrom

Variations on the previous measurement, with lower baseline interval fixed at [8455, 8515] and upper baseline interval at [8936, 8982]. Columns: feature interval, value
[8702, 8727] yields -0.8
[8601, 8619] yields 0.2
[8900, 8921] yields -0.5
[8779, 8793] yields 0.4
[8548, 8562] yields 0.4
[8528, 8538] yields 0.7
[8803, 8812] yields 0.1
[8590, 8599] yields 0.4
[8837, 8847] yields -0.4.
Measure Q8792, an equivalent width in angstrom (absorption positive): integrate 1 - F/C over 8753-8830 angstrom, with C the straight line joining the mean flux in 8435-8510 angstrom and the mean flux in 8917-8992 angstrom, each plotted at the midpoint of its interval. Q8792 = 0.3 angstrom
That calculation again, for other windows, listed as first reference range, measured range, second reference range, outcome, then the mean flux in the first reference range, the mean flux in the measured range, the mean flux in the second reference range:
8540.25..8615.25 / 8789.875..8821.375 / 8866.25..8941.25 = -0.2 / 0.539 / 0.545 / 0.543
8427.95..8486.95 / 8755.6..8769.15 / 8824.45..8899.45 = 0.6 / 0.56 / 0.534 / 0.555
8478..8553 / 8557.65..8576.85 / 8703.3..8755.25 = -0.8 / 0.539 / 0.565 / 0.551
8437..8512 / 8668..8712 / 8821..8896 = -0.4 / 0.558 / 0.561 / 0.555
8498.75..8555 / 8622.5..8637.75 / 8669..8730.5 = -0.2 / 0.53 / 0.556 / 0.56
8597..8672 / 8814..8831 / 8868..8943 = -0.9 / 0.54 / 0.569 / 0.542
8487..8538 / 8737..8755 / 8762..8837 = 0.4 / 0.545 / 0.534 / 0.547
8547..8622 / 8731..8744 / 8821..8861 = 0.2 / 0.546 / 0.546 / 0.563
